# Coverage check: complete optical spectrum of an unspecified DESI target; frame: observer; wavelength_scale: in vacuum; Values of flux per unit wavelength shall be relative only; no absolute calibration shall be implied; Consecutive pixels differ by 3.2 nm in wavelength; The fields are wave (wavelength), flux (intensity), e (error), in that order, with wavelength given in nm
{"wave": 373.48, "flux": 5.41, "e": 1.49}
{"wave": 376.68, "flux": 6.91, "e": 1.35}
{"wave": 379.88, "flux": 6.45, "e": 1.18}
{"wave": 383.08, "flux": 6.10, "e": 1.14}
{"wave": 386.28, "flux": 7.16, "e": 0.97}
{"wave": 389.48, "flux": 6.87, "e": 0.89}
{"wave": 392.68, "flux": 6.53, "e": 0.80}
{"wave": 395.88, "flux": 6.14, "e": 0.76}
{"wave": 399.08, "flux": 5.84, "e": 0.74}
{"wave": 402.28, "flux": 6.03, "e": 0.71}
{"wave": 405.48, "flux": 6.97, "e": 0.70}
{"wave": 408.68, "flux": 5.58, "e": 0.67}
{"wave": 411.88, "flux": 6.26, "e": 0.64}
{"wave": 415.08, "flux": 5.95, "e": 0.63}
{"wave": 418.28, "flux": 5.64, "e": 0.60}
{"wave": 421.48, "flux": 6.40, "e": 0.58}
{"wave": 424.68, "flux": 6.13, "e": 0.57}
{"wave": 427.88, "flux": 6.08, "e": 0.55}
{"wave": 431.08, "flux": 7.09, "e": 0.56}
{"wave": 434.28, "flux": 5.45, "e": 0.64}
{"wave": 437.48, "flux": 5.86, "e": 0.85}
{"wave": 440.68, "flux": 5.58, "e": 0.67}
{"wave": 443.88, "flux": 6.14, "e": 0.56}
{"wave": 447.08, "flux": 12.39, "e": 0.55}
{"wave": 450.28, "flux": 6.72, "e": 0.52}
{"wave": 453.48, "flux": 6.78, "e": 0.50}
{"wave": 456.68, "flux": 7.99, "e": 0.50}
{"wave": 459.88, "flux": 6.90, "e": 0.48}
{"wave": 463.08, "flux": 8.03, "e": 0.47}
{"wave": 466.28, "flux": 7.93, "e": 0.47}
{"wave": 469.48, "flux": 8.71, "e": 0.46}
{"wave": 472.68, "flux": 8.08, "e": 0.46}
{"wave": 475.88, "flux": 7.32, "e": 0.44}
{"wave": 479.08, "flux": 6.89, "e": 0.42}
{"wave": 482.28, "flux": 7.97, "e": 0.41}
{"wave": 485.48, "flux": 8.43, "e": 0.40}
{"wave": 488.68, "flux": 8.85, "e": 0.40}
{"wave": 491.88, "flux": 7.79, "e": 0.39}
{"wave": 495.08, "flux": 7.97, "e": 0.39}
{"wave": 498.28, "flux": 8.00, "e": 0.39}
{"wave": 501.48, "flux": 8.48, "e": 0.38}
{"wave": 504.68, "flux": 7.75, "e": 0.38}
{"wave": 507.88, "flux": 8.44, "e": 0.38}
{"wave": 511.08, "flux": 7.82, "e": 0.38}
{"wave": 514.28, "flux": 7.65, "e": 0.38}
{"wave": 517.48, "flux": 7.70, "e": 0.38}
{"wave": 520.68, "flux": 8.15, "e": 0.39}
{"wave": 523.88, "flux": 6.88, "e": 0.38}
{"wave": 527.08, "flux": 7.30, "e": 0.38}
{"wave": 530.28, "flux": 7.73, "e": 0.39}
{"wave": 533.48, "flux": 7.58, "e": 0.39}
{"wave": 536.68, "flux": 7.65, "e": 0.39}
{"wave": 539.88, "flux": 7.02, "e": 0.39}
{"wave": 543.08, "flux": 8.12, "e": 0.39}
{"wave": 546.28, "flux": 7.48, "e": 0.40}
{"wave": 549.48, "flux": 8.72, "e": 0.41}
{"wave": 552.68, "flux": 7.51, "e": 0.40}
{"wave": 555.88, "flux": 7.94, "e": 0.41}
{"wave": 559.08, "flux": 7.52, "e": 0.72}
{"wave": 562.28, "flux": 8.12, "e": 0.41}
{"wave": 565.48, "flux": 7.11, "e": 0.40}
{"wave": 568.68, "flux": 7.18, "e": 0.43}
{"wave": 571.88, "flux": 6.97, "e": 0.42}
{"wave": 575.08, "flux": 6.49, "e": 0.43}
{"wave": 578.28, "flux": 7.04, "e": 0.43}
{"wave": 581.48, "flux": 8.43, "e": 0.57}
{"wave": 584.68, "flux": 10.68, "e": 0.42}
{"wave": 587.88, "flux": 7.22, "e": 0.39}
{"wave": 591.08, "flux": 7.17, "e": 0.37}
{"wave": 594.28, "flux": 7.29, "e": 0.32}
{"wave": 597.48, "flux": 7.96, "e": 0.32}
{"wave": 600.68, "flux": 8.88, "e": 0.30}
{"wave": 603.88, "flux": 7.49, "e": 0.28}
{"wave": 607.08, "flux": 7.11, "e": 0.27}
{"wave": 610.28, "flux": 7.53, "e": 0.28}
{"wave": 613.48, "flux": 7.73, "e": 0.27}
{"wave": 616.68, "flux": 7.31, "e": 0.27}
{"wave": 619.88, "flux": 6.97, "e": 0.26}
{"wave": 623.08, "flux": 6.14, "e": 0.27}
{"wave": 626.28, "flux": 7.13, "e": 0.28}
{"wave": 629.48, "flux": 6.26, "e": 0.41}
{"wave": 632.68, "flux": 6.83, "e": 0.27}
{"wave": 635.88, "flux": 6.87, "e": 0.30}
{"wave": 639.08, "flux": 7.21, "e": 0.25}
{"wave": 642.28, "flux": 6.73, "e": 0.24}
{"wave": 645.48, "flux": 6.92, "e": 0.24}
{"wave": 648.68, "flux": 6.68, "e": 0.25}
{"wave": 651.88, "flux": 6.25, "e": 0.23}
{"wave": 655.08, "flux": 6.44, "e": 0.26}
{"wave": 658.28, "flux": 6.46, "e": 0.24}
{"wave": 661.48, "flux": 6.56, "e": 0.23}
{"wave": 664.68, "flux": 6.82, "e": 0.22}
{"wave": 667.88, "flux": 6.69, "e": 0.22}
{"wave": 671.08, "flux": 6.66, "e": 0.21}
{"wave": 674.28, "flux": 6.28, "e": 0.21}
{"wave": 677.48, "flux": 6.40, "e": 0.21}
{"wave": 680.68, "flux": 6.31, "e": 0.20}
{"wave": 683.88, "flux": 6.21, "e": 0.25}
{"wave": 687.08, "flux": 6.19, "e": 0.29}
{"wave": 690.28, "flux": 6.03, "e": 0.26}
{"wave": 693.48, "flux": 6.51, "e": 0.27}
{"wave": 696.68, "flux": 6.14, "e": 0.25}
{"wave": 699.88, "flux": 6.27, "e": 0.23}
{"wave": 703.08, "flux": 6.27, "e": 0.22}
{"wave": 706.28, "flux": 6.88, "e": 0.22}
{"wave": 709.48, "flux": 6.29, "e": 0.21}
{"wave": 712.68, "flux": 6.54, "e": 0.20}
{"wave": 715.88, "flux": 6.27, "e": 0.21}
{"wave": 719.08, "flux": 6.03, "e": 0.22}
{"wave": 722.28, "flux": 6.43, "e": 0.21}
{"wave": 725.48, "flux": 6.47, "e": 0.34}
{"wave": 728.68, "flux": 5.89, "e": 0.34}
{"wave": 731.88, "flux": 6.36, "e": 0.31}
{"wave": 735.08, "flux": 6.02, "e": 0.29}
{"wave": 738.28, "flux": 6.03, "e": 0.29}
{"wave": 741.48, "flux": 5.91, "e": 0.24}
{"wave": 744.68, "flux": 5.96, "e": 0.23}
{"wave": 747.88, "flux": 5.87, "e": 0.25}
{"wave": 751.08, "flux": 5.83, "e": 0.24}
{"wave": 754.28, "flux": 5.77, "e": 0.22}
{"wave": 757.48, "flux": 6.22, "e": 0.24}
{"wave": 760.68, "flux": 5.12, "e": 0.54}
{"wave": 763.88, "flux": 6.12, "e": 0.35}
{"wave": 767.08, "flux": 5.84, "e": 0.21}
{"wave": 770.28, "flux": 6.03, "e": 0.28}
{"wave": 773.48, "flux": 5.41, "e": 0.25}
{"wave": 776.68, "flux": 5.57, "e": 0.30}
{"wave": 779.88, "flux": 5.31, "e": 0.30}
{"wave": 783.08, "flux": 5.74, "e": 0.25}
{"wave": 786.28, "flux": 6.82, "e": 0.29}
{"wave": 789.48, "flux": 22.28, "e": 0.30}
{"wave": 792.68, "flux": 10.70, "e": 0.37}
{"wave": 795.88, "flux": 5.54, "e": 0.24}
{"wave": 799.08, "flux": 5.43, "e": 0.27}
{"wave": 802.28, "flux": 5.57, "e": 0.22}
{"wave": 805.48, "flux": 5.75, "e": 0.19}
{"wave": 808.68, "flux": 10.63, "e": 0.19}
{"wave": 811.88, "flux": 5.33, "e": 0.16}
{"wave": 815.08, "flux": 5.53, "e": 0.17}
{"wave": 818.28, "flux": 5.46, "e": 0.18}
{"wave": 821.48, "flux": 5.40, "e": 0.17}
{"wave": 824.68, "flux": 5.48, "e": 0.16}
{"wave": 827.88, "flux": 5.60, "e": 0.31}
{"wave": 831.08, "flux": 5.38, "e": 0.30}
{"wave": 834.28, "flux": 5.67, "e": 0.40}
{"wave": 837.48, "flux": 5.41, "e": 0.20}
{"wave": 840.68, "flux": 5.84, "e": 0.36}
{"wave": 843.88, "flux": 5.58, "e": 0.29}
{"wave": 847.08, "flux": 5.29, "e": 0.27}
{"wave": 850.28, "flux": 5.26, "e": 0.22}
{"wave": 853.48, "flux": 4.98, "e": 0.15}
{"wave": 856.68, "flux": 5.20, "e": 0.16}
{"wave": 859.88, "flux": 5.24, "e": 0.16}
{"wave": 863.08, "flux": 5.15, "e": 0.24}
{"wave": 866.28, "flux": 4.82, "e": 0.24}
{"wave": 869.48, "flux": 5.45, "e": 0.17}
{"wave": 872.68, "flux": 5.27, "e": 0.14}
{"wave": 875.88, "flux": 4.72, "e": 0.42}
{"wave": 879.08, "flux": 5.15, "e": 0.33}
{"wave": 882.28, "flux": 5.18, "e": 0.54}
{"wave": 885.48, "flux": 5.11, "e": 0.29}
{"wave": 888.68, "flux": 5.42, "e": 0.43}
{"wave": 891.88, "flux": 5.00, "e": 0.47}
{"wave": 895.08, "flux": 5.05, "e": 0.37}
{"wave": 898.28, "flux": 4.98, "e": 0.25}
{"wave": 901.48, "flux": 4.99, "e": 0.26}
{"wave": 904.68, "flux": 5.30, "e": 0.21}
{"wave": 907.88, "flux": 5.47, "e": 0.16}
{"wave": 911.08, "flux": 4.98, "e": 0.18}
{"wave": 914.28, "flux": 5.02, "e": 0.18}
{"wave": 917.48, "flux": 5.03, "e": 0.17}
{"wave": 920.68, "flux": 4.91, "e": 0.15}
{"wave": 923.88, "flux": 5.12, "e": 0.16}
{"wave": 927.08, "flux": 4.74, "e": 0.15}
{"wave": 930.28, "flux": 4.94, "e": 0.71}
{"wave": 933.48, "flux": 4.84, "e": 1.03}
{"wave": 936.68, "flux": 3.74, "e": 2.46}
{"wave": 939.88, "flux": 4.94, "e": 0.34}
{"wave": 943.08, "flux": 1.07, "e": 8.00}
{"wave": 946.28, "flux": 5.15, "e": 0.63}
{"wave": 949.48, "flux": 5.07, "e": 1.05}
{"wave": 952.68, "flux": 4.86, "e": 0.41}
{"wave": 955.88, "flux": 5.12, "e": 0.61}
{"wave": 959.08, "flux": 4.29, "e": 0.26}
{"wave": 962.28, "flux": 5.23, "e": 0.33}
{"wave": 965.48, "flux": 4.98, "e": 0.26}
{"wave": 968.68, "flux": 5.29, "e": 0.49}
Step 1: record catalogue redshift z 0.202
